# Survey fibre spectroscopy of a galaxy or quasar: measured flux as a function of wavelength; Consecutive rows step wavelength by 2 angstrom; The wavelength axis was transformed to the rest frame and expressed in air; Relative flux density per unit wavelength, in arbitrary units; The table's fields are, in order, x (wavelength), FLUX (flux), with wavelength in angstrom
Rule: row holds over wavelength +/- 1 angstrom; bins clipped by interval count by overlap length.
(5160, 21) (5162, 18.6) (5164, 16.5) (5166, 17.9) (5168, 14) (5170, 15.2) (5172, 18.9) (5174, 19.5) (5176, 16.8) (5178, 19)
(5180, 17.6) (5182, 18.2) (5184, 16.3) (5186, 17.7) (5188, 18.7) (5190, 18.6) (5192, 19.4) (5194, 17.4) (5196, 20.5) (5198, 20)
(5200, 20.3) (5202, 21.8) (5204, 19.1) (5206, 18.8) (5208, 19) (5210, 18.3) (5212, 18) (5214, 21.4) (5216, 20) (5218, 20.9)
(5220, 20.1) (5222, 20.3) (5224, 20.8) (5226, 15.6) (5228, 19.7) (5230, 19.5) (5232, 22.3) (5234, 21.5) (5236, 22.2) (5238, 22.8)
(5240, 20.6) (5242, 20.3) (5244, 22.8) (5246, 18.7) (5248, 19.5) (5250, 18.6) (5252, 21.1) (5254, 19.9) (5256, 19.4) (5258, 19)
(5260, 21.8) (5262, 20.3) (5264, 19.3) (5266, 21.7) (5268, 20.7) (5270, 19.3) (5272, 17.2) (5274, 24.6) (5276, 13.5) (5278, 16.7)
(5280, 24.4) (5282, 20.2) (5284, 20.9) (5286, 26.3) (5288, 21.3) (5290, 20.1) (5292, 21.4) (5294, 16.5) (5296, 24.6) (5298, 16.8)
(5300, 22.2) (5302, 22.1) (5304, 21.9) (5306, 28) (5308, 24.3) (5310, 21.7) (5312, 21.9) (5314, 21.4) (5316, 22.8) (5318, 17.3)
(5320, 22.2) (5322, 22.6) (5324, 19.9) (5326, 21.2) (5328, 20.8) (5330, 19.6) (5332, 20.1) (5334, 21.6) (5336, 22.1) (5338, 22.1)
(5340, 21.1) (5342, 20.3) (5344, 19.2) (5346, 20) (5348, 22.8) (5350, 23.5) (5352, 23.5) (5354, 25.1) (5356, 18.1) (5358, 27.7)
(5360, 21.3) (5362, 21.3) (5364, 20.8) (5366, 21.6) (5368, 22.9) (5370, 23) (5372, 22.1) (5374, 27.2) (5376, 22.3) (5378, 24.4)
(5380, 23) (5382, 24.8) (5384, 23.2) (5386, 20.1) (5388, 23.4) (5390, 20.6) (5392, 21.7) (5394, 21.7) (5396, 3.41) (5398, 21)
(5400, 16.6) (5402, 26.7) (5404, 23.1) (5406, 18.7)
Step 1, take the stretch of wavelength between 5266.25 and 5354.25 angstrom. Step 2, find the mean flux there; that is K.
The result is 21.2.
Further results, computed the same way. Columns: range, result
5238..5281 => 20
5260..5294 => 20.4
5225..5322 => 20.8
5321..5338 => 21.1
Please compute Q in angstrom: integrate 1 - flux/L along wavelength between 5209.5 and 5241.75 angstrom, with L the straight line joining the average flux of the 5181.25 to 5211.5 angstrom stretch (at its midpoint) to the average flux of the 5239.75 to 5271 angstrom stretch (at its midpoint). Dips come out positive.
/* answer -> -1.2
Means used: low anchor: 18.9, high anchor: 20.2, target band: 20.3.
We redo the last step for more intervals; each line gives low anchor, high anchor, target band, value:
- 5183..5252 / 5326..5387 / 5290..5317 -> -0.81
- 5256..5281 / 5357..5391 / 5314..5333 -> 0.61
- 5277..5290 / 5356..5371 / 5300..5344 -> 0.58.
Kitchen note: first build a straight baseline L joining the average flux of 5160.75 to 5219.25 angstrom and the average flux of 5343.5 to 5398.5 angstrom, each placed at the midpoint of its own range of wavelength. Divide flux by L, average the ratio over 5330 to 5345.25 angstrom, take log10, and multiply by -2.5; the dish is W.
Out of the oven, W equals 0.02 mag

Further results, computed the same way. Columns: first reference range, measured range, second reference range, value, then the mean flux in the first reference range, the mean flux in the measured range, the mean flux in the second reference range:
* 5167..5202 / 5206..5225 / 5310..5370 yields -0.05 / 18.2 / 19.8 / 21.6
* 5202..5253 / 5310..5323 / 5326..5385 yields 0.01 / 20.1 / 21.4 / 22.2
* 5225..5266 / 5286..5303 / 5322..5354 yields -0.01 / 20.3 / 21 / 21.4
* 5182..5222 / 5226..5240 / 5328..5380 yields -0.05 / 19.3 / 20.9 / 22.1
